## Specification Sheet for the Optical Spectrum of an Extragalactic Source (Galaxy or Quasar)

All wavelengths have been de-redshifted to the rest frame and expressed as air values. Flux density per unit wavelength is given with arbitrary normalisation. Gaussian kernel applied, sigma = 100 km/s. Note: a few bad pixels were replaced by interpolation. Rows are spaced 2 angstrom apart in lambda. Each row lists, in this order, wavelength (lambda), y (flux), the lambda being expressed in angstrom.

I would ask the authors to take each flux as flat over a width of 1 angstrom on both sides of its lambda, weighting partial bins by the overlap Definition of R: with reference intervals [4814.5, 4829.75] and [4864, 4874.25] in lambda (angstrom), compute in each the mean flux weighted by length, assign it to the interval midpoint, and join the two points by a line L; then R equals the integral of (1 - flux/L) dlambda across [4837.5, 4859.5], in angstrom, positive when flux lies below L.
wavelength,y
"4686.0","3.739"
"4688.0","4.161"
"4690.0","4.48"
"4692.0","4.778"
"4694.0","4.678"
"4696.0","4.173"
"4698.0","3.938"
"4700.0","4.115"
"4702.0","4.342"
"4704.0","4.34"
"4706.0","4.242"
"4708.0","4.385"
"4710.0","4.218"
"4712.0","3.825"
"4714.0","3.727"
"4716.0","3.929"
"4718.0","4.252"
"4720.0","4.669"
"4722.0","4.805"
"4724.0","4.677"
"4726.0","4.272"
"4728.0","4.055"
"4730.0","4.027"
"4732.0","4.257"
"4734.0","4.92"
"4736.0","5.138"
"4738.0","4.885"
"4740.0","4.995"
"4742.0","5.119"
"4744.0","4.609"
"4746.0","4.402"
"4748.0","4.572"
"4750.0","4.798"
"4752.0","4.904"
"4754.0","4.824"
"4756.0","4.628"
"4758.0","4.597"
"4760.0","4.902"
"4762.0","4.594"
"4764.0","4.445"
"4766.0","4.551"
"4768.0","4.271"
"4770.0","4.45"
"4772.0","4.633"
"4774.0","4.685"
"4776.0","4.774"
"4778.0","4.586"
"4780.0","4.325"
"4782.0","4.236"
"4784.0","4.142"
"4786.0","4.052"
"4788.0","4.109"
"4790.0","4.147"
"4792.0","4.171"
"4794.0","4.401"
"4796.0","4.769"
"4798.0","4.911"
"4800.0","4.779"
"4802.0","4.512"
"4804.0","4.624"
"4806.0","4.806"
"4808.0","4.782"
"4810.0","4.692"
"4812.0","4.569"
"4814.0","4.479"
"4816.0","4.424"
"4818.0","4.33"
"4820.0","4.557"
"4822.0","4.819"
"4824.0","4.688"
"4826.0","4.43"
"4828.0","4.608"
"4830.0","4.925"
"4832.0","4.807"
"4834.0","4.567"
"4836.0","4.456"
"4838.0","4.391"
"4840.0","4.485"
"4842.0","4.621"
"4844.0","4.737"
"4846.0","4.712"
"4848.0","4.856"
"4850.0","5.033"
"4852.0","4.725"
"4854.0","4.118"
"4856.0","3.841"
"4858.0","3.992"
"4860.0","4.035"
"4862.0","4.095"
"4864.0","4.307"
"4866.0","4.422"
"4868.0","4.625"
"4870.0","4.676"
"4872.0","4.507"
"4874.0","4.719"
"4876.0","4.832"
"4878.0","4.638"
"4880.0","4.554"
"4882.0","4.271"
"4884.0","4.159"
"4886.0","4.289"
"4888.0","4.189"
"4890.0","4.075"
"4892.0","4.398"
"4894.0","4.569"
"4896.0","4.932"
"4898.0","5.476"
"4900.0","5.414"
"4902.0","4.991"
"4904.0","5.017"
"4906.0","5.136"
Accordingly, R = 0.3 angstrom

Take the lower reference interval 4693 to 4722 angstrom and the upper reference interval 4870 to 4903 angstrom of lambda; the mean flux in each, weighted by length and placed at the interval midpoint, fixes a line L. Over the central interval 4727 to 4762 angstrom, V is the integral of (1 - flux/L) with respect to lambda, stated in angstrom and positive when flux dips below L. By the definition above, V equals -3.0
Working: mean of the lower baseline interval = 4.22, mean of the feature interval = 4.68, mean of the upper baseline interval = 4.63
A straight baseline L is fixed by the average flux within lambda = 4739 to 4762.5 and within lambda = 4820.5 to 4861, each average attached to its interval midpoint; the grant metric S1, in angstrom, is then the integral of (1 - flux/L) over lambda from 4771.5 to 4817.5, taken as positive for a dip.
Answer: 1.4 angstrom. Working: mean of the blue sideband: 4.75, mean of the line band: 4.5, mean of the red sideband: 4.54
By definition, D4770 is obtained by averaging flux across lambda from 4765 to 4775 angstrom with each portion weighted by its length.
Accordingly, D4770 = 4.52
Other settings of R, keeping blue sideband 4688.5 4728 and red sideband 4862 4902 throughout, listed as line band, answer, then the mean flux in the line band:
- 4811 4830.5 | -0.40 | 4.57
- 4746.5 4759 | -0.96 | 4.71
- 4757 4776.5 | -0.85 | 4.59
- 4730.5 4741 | -1.10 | 4.8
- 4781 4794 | 0.78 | 4.16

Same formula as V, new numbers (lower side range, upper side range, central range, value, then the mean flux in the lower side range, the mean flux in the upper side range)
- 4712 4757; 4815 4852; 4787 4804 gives 0.45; 4.55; 4.64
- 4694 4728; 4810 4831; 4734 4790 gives -2.46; 4.25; 4.59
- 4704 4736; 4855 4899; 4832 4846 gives -0.53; 4.31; 4.44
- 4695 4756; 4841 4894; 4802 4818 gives -0.56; 4.45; 4.44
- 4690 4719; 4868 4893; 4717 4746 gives -2.44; 4.22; 4.45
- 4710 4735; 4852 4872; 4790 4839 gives -3.65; 4.28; 4.27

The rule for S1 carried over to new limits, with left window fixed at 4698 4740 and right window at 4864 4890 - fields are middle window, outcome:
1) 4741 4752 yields -0.9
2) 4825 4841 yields -0.5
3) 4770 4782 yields -0.4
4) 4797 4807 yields -0.7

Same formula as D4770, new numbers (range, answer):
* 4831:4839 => 4.56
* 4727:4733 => 4.11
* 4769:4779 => 4.63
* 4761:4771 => 4.46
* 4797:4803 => 4.73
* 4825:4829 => 4.52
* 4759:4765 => 4.65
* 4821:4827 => 4.65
